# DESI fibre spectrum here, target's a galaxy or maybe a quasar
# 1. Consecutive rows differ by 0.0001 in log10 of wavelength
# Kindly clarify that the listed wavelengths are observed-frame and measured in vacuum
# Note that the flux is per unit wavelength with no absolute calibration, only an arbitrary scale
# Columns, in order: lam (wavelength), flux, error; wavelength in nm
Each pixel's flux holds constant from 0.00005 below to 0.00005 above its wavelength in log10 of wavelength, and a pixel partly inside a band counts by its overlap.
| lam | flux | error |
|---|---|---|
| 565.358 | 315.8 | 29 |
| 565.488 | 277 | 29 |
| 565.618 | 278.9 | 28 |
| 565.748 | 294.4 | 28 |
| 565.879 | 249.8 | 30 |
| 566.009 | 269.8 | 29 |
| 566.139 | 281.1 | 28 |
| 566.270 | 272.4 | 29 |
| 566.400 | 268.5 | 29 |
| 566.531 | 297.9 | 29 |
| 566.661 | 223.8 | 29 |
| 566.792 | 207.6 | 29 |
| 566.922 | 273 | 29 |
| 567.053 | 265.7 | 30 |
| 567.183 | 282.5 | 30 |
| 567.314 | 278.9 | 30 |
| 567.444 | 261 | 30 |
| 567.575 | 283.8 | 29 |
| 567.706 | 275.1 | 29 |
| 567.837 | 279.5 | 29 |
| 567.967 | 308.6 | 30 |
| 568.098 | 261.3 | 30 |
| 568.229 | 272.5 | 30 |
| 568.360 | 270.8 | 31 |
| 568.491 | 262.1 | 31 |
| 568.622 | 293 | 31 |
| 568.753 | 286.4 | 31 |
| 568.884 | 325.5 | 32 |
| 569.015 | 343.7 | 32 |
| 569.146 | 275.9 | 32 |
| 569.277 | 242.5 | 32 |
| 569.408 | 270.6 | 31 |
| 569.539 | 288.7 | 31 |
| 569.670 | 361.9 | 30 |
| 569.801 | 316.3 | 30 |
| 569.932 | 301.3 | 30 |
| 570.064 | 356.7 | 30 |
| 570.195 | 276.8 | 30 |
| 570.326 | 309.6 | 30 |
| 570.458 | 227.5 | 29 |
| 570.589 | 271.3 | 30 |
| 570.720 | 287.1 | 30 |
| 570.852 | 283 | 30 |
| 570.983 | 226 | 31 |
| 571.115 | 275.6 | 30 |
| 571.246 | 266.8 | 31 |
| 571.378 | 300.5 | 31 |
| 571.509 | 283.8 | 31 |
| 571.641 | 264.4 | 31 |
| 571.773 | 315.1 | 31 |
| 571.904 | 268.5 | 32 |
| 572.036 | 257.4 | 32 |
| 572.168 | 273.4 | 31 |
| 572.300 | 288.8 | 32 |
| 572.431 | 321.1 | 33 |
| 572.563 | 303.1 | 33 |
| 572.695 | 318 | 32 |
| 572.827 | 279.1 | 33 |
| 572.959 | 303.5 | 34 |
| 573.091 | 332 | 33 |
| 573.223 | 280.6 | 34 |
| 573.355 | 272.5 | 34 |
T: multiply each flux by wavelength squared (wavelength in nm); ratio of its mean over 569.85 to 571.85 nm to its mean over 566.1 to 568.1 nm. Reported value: 1.06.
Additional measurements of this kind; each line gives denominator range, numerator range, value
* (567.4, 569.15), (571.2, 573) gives 1.02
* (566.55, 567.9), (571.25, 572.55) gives 1.10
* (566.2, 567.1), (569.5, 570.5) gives 1.20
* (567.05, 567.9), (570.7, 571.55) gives 1.01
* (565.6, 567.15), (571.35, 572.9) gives 1.11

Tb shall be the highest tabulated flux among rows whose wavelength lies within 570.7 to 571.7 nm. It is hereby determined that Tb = 300.5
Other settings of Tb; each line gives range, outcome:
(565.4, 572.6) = 361.9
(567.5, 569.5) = 343.7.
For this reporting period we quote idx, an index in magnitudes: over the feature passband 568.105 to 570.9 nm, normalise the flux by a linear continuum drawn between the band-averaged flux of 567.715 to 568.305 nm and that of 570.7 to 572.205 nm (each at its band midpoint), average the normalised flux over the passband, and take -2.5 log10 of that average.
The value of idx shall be -0.05 mag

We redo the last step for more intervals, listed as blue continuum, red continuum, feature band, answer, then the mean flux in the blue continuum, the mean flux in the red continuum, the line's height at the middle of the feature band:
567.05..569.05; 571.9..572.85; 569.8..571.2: 0.02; 284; 290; 288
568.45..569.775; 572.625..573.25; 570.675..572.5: 0.08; 296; 304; 301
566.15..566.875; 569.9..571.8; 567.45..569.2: -0.08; 256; 282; 267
